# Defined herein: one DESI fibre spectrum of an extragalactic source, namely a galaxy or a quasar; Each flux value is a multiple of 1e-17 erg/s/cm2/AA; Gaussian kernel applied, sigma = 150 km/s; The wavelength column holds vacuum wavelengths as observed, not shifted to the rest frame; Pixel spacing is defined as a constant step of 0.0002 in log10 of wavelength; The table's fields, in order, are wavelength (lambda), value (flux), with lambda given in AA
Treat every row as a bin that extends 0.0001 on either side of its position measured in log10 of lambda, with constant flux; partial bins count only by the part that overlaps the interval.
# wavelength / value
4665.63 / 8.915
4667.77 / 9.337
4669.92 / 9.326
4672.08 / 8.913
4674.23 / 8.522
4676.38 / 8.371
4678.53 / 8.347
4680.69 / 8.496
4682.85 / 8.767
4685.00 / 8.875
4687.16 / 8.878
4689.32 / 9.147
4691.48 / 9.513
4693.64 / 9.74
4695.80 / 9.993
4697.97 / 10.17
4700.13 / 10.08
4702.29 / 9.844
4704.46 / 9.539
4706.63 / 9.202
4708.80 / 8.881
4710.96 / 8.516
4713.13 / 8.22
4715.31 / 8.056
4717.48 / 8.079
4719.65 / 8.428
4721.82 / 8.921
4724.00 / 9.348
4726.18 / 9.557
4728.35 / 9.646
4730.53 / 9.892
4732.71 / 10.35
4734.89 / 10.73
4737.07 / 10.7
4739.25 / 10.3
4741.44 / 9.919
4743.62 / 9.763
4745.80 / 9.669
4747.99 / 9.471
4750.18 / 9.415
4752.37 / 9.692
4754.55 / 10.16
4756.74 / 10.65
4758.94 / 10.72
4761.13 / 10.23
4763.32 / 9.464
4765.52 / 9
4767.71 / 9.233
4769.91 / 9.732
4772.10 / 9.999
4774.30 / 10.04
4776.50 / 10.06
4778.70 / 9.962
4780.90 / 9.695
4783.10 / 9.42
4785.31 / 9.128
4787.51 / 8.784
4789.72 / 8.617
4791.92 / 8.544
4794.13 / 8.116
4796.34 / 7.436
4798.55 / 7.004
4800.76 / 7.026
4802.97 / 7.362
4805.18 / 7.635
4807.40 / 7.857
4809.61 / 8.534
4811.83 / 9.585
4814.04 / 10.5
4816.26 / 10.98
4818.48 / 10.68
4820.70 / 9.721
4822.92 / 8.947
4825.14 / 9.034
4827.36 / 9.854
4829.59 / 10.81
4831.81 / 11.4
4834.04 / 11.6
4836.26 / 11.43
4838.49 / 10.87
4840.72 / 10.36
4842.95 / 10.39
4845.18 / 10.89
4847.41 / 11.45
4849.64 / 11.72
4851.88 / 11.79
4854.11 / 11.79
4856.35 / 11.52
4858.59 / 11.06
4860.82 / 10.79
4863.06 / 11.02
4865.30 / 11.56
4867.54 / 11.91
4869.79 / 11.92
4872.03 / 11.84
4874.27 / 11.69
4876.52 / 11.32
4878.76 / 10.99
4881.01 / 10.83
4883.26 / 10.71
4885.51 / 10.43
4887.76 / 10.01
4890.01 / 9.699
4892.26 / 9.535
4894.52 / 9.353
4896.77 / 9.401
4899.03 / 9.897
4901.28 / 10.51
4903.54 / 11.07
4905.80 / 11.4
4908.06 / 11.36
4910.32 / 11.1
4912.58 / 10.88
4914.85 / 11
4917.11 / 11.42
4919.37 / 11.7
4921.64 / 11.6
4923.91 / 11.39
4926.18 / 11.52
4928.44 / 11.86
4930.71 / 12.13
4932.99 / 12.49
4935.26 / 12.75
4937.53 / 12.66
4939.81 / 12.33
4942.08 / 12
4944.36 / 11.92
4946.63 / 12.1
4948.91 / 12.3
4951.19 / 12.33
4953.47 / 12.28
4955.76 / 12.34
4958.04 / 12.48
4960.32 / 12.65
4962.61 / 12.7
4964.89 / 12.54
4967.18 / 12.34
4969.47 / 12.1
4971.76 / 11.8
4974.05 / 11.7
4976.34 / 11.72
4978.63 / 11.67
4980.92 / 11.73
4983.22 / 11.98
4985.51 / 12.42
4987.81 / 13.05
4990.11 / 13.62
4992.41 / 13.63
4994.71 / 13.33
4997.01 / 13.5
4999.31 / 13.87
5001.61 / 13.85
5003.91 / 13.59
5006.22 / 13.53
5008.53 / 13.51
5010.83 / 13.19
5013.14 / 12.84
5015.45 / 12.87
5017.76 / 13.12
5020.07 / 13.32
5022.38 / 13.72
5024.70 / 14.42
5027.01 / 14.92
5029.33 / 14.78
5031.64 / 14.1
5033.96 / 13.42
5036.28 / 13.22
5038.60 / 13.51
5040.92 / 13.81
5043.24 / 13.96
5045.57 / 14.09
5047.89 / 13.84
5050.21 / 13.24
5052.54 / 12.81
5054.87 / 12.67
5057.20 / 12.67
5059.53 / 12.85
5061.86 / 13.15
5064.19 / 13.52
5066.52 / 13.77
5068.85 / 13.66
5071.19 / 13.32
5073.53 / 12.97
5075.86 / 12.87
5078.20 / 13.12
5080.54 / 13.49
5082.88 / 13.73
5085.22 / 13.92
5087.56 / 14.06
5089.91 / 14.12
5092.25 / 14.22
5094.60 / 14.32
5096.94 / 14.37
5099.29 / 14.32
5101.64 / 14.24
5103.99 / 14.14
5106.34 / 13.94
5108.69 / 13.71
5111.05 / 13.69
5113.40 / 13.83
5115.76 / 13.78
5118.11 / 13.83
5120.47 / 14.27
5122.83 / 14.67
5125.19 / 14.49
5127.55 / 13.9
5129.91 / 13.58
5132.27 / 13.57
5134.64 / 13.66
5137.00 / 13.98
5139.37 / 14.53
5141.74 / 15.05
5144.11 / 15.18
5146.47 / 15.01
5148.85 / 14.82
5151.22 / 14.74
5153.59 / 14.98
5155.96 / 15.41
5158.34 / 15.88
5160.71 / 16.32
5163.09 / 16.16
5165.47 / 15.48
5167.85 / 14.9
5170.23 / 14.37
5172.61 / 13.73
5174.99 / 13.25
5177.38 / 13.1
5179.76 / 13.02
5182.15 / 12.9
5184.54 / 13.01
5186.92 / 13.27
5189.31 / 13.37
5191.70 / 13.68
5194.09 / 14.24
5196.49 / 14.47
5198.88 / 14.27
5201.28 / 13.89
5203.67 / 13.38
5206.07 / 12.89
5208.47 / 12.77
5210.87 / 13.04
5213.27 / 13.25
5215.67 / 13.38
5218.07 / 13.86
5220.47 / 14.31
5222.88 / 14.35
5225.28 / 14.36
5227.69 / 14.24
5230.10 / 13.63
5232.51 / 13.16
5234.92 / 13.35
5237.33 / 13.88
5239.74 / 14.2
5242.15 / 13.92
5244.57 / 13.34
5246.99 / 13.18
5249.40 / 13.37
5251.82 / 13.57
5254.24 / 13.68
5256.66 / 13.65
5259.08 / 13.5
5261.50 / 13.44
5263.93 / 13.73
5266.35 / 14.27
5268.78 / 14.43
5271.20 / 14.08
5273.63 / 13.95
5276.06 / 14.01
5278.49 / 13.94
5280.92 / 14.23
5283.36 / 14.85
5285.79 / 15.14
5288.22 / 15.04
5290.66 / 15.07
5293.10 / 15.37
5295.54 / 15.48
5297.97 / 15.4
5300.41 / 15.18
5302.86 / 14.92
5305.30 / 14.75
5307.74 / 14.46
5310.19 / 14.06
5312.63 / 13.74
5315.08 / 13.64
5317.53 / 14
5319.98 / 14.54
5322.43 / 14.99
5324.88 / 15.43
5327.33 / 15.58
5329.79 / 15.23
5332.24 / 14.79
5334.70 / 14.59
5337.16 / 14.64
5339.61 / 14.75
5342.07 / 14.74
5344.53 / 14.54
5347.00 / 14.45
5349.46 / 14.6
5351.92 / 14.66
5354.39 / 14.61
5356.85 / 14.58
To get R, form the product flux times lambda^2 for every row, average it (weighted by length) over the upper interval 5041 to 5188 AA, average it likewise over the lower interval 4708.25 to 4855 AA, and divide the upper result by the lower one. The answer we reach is 1.7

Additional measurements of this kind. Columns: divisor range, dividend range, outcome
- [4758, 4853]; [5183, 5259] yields 1.66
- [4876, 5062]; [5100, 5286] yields 1.24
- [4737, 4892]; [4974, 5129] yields 1.48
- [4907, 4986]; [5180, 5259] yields 1.27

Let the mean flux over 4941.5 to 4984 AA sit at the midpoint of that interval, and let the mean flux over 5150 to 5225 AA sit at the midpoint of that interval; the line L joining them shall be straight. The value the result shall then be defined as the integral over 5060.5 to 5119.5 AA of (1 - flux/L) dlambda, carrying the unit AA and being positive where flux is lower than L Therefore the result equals -2.4 AA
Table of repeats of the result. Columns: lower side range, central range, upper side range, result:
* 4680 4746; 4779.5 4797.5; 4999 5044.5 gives 2.94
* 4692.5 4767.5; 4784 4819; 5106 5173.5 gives 6.29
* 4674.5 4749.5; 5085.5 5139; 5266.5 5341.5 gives -4.54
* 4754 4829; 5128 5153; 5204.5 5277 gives -3.37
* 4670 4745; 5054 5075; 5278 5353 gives -1.15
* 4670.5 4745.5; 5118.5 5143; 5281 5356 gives -2.02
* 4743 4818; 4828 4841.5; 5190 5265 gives -1.78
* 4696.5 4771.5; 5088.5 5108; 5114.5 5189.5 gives -0.67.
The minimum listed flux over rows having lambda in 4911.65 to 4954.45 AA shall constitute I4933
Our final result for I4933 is 10.88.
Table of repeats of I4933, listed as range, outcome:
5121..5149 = 13.57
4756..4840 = 7.004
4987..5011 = 13.05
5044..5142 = 12.67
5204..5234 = 12.77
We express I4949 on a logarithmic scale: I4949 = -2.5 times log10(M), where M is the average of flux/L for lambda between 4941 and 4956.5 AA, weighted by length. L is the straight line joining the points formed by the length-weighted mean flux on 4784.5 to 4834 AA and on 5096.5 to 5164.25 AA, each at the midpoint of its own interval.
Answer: -0.07 mag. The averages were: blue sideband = 9.04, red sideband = 14.5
